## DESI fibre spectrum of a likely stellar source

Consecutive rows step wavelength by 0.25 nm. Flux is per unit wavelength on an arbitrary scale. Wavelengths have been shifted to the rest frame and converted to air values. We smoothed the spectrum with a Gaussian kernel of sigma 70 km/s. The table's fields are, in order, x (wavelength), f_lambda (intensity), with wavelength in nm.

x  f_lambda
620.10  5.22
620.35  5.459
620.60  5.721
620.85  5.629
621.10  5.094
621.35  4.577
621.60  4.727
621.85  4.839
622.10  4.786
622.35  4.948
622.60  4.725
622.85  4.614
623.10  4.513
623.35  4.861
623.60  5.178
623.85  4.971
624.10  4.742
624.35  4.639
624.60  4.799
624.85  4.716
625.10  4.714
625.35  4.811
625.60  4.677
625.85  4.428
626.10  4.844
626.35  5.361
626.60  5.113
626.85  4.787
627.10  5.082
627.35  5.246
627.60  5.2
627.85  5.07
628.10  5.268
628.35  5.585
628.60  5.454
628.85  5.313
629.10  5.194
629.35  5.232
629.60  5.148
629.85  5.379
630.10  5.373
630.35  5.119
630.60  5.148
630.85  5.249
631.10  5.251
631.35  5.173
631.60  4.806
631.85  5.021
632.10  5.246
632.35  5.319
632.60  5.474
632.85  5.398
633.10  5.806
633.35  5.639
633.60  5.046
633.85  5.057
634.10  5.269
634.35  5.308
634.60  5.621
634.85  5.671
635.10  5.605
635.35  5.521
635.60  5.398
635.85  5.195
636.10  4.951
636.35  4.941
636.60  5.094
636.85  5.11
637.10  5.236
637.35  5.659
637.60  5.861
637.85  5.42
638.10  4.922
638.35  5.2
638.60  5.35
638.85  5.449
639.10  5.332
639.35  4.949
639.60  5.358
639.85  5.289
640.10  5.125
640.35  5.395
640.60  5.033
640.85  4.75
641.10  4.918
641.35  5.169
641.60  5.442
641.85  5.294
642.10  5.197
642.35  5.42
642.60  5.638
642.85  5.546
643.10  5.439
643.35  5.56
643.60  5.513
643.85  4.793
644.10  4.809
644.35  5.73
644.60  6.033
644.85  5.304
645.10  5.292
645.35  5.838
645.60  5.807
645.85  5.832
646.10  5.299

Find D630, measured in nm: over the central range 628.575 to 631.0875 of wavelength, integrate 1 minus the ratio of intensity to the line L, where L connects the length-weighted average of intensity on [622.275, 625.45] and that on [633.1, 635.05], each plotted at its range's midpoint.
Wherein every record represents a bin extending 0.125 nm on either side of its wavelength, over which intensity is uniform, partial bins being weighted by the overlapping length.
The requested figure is -0.051 nm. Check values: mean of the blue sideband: 4.78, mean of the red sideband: 5.41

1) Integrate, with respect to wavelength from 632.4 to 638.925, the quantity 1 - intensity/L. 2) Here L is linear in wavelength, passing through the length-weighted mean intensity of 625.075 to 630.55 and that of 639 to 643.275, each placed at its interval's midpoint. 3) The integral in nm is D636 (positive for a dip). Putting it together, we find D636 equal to -0.19 nm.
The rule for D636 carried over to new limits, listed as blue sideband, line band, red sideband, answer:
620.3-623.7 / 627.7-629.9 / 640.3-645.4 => -0.09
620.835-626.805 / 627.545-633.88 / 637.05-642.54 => -0.32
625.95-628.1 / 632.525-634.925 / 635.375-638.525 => -0.10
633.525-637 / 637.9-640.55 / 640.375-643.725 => 0.03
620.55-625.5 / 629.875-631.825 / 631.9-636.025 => 0.03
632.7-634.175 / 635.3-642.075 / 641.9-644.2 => 0.15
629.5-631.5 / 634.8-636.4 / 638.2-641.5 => -0.04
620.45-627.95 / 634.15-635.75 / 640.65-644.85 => -0.11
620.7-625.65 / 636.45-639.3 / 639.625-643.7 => -0.06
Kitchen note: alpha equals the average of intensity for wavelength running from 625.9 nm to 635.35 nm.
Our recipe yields 5.26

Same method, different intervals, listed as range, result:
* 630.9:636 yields 5.34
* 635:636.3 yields 5.31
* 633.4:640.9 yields 5.28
